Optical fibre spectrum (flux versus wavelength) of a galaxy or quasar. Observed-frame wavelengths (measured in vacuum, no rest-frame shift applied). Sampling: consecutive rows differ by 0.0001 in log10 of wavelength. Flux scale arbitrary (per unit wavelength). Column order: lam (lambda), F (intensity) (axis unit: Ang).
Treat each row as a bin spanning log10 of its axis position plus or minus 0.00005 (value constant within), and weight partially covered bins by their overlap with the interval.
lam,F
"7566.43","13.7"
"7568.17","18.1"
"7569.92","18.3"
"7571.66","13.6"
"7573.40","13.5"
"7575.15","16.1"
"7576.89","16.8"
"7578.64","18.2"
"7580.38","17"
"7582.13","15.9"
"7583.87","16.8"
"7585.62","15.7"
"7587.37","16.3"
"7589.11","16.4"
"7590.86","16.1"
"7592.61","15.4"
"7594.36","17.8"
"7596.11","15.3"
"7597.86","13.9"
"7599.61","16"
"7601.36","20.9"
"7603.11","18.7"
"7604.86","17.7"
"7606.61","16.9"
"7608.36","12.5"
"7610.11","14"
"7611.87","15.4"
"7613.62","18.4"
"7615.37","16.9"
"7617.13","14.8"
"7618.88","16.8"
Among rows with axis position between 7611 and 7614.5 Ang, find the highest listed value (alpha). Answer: 18.4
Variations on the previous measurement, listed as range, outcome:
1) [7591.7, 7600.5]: 17.8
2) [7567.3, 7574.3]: 18.3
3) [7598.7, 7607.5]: 20.9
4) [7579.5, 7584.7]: 17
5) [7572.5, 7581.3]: 18.2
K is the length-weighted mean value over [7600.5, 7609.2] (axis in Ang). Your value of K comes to 17.4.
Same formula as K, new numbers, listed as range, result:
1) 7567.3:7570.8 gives 18.2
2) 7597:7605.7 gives 17.4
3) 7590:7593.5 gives 15.7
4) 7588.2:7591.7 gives 16.3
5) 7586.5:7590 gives 16.4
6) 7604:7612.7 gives 15.3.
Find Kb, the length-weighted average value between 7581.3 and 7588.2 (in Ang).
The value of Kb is 16.2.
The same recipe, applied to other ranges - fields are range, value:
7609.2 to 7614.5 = 15.9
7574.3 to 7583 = 16.8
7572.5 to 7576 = 14.8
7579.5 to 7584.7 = 16.6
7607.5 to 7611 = 13.2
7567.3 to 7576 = 15.9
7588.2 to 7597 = 16.2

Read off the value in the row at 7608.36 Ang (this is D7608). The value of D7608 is 12.5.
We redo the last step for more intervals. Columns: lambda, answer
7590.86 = 16.1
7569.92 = 18.3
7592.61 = 15.4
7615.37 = 16.9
